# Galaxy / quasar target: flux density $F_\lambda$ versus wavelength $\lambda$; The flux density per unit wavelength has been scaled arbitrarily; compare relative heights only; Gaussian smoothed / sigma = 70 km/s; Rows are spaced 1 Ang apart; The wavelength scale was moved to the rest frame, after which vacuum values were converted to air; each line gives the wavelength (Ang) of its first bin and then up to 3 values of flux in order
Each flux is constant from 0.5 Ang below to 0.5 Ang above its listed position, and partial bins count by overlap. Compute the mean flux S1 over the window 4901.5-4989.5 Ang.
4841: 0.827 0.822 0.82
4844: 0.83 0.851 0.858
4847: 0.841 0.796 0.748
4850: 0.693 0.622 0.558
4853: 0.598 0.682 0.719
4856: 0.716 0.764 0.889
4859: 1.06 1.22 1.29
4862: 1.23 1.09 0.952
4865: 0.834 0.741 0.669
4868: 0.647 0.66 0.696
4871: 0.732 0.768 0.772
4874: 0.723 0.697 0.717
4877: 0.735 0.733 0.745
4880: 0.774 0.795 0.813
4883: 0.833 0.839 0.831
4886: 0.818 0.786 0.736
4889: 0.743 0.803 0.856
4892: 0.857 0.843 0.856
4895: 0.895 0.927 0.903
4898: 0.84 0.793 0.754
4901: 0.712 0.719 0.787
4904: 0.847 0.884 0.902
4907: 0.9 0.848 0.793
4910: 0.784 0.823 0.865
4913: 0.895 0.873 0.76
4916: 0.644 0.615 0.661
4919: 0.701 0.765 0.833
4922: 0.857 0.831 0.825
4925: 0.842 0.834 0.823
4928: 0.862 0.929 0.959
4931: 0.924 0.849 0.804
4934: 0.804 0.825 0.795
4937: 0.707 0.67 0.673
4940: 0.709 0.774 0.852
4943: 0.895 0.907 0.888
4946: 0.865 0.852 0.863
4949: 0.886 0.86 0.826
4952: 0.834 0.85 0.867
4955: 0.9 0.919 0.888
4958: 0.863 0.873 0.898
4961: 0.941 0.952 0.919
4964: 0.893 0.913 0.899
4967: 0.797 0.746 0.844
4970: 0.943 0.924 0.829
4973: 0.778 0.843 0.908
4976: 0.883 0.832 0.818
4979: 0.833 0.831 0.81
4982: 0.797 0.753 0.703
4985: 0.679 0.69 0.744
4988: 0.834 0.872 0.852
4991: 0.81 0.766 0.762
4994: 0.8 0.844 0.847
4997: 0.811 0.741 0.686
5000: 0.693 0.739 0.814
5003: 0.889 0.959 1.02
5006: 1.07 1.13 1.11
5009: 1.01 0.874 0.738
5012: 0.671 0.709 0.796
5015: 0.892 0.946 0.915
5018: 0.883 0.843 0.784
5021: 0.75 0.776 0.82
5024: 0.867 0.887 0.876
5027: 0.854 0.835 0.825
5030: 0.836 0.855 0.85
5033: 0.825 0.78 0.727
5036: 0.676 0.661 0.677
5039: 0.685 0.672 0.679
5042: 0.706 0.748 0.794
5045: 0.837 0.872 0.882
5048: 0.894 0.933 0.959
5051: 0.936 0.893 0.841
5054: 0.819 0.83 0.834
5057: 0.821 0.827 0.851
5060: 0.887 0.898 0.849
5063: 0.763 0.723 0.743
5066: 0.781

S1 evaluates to 0.829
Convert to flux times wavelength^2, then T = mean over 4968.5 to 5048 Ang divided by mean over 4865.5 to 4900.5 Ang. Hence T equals 1.11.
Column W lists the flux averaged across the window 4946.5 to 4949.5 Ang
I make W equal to 0.867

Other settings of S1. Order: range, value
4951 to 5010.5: 0.853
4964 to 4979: 0.855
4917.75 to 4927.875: 0.803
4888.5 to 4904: 0.82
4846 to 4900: 0.809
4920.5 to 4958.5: 0.841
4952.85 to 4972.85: 0.882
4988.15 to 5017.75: 0.854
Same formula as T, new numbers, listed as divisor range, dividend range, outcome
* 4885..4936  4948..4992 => 1.05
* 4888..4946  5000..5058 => 1.07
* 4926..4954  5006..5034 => 1.07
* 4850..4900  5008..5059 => 1.08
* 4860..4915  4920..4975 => 1.06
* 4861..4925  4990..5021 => 1.10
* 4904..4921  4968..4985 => 1.06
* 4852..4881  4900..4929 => 1.01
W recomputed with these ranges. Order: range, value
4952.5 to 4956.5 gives 0.884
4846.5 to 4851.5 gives 0.74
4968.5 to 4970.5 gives 0.893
